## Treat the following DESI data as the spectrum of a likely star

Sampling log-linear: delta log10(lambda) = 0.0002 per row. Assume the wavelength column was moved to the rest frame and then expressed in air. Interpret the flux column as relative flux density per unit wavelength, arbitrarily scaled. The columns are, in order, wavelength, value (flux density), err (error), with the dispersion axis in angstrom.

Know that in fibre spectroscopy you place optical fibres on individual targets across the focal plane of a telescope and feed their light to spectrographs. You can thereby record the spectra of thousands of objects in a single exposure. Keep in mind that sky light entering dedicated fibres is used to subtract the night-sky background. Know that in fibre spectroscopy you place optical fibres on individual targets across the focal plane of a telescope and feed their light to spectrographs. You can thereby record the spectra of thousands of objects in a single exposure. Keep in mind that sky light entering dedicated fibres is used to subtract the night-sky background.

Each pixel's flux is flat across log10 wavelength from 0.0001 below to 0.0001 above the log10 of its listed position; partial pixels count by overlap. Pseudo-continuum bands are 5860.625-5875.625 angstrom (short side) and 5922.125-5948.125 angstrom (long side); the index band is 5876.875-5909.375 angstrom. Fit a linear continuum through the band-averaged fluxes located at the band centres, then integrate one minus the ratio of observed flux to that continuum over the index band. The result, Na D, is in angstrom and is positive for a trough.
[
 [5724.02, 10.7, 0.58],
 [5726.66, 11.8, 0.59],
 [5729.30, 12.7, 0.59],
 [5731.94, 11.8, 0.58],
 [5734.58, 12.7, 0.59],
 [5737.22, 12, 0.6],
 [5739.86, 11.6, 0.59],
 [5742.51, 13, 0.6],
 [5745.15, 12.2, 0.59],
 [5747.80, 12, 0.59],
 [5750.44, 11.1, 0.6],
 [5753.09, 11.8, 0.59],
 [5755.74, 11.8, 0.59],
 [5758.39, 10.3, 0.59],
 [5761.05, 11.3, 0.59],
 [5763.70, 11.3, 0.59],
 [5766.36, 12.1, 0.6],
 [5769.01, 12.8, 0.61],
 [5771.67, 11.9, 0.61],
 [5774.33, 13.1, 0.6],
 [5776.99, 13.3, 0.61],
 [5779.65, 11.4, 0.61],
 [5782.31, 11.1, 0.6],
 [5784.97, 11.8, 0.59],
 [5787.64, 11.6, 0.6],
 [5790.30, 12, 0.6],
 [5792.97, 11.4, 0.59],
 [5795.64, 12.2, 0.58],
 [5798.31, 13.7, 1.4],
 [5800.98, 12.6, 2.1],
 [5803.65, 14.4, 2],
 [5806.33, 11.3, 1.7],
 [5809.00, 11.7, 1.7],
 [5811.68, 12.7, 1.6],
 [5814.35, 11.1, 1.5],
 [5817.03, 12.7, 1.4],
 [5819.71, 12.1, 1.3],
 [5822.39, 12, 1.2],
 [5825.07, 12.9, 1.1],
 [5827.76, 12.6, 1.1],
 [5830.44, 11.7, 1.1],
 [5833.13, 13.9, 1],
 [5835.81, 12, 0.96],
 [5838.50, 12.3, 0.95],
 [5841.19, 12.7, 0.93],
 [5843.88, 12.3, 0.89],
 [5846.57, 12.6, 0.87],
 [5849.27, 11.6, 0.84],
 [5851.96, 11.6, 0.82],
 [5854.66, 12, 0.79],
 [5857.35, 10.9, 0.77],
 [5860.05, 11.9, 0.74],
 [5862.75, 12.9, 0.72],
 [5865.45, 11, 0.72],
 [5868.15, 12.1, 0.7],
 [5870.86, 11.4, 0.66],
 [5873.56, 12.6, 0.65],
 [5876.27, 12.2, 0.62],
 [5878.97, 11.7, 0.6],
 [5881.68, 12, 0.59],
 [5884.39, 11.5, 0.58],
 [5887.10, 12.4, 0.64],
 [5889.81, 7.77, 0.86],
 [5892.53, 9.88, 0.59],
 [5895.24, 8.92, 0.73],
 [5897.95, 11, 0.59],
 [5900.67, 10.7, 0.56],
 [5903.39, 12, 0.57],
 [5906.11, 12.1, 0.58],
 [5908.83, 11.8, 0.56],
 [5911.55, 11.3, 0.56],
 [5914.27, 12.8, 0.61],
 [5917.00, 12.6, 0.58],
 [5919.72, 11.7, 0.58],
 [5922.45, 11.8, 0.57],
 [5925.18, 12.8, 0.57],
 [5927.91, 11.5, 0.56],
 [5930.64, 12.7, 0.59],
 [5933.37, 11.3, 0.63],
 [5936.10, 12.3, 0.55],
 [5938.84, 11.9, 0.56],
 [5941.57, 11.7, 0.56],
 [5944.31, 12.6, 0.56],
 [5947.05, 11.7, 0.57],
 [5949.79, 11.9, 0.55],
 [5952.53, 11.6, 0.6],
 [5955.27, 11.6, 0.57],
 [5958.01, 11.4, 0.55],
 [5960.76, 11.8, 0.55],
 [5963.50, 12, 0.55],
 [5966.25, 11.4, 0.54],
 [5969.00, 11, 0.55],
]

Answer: 2.8 angstrom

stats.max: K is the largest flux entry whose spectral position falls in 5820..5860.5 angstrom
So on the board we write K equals 13.9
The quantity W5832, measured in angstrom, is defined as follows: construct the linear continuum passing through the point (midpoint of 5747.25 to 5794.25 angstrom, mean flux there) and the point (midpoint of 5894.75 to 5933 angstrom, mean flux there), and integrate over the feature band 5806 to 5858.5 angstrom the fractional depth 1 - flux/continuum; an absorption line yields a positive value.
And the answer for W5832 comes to -1.7 angstrom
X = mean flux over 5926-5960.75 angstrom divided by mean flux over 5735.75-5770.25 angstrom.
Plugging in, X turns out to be 1.01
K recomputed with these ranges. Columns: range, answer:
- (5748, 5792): 13.3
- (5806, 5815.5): 12.7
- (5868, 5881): 12.6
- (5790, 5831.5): 14.4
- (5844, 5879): 12.9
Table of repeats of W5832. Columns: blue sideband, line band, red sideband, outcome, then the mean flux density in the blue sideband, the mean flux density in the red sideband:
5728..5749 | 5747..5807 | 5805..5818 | 0.2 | 12.3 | 11.9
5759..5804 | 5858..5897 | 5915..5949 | 2.6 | 12.2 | 12.1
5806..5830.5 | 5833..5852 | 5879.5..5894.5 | -1.2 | 12.1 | 10.7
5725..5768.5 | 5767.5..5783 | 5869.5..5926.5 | -0.7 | 11.9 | 11.5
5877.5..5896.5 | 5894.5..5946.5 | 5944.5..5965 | -2.8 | 10.6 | 11.8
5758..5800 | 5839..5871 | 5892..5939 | -0.4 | 12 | 11.6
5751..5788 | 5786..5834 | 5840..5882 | -1.9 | 11.8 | 12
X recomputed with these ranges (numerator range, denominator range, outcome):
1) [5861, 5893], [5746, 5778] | 0.97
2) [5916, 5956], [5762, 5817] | 0.98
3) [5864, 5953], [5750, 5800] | 0.98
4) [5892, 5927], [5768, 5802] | 0.94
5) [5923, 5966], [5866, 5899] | 1.07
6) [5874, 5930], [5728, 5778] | 0.95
